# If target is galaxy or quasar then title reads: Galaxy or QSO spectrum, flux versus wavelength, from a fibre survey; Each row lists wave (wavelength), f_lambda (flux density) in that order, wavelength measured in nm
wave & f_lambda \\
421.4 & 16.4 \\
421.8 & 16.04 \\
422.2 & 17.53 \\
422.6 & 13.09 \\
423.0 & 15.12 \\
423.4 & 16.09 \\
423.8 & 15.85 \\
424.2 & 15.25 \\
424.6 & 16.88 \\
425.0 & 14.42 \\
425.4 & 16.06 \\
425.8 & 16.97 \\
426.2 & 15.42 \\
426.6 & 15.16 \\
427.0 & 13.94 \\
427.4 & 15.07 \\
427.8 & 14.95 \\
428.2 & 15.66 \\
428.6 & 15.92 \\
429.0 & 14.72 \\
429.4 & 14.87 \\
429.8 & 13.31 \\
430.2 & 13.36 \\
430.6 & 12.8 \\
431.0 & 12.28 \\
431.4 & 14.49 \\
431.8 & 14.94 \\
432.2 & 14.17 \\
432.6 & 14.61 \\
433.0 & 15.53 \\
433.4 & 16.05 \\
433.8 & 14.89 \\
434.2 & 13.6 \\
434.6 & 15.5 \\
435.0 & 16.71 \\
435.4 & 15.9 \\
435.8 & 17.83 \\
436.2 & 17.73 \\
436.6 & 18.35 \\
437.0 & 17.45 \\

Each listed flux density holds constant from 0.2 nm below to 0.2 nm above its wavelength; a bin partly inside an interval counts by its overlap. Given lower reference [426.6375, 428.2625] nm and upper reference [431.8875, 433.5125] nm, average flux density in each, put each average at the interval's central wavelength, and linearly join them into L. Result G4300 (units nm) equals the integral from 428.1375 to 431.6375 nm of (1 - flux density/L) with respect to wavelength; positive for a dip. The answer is 0.195 nm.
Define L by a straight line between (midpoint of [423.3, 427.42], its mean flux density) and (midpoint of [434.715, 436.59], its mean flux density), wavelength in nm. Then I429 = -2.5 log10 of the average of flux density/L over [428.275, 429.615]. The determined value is 0.06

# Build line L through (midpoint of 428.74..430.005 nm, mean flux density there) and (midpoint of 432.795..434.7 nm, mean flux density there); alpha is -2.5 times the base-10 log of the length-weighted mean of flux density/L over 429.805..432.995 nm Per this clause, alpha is 0.06 mag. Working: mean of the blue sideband 14.4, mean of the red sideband 15.1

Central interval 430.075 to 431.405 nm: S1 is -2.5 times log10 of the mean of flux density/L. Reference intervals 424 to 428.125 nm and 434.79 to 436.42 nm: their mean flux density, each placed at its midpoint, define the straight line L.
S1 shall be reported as 0.237 mag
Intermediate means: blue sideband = 15.4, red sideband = 17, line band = 13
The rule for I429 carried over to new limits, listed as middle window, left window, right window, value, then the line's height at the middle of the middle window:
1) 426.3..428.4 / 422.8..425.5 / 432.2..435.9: 0.044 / 15.6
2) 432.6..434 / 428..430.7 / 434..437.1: 0.031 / 15.8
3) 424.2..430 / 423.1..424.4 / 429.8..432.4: -0.035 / 14.8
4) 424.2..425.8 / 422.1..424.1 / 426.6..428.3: -0.047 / 15.2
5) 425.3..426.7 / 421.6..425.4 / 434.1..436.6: -0.010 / 15.8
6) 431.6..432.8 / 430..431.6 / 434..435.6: -0.044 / 14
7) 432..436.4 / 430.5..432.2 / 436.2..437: 0.024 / 16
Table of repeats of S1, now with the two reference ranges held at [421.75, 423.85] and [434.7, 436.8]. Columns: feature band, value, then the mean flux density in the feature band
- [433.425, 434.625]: 0.15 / 14.7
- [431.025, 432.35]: 0.17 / 14.2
